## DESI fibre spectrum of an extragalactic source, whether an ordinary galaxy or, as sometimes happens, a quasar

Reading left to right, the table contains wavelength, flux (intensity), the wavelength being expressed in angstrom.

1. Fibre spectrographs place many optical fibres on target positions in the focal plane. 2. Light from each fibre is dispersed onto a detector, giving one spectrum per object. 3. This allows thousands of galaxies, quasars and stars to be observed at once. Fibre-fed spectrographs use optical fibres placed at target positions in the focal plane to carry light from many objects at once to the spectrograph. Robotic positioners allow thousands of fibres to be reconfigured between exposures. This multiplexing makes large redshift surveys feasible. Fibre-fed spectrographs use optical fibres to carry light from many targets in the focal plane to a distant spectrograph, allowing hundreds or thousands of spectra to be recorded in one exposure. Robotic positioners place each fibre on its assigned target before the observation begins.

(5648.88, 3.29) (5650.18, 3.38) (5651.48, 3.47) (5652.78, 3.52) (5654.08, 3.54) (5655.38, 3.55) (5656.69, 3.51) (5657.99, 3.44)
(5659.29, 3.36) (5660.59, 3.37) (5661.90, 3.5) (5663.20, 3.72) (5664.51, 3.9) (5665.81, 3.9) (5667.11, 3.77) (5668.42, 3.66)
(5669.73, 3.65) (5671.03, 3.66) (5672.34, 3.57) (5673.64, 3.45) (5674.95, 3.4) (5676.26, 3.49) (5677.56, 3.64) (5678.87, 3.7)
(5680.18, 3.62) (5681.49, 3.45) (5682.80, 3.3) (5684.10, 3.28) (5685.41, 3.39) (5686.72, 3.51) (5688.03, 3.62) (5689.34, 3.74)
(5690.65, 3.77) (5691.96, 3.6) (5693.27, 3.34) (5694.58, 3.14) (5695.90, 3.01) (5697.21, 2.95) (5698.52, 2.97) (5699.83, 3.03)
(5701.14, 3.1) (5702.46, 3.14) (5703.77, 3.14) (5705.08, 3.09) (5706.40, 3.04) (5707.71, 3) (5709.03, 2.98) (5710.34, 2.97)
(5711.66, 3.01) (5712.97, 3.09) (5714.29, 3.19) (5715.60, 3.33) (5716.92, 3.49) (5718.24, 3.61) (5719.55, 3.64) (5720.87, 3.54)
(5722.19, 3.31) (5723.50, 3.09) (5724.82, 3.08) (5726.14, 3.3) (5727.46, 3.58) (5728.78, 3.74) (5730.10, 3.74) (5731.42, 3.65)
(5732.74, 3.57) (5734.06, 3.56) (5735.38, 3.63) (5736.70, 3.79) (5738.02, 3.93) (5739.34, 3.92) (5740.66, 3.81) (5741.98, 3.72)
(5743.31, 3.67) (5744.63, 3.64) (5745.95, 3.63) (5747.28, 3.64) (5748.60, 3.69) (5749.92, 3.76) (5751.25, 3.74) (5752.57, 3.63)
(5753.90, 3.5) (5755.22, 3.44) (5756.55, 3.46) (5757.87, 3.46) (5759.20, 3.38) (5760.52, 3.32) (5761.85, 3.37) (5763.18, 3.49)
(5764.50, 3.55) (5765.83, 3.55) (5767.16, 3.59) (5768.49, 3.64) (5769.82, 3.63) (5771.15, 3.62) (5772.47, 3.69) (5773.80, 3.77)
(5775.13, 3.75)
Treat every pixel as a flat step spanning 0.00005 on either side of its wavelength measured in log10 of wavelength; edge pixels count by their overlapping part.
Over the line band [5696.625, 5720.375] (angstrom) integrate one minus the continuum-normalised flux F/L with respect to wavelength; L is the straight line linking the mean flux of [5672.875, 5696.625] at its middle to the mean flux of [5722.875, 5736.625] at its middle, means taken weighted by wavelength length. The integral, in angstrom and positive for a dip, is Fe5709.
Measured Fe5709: 2.3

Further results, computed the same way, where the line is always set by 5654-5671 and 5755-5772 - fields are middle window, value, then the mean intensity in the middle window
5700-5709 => 1.2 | 3.07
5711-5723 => 0.7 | 3.35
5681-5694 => 0.3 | 3.5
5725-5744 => -0.7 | 3.67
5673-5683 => 0.2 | 3.51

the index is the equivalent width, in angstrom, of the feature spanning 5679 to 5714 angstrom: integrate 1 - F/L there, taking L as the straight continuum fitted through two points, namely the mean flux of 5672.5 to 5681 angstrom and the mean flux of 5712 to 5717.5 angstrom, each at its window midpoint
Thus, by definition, 1.58 angstrom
